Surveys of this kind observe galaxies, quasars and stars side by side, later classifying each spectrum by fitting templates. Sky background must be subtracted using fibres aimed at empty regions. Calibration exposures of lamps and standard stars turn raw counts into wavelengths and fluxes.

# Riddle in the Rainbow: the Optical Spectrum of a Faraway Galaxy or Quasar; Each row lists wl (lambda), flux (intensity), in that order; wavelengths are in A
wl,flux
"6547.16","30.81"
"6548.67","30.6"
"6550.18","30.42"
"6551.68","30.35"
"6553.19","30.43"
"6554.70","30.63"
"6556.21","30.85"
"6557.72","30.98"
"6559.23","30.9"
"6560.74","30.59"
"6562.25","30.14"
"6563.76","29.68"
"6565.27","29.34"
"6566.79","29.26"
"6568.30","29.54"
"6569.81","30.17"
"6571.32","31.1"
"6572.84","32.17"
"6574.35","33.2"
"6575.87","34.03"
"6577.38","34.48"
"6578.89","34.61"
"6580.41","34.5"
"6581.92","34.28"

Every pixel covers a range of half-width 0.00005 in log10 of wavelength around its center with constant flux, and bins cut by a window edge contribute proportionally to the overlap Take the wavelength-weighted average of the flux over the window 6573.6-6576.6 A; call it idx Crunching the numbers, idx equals 33.5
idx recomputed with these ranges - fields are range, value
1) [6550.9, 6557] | 30.6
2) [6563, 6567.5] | 29.4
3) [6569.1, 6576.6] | 32.1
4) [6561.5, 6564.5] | 29.9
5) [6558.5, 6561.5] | 30.8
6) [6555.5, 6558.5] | 30.9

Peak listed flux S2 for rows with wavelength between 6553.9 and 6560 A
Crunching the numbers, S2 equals 30.98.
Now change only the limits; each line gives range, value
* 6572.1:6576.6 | 34.03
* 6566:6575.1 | 33.2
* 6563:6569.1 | 29.68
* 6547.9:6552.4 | 30.6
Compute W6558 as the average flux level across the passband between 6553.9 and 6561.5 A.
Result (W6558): 30.8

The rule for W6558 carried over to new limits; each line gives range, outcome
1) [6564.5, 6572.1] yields 29.9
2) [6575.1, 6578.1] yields 34.2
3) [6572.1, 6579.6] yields 33.7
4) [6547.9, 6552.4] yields 30.5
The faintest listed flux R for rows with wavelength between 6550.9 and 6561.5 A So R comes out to 30.35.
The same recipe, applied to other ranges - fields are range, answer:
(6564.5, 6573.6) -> 29.26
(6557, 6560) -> 30.9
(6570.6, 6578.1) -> 31.1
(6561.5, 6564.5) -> 29.68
